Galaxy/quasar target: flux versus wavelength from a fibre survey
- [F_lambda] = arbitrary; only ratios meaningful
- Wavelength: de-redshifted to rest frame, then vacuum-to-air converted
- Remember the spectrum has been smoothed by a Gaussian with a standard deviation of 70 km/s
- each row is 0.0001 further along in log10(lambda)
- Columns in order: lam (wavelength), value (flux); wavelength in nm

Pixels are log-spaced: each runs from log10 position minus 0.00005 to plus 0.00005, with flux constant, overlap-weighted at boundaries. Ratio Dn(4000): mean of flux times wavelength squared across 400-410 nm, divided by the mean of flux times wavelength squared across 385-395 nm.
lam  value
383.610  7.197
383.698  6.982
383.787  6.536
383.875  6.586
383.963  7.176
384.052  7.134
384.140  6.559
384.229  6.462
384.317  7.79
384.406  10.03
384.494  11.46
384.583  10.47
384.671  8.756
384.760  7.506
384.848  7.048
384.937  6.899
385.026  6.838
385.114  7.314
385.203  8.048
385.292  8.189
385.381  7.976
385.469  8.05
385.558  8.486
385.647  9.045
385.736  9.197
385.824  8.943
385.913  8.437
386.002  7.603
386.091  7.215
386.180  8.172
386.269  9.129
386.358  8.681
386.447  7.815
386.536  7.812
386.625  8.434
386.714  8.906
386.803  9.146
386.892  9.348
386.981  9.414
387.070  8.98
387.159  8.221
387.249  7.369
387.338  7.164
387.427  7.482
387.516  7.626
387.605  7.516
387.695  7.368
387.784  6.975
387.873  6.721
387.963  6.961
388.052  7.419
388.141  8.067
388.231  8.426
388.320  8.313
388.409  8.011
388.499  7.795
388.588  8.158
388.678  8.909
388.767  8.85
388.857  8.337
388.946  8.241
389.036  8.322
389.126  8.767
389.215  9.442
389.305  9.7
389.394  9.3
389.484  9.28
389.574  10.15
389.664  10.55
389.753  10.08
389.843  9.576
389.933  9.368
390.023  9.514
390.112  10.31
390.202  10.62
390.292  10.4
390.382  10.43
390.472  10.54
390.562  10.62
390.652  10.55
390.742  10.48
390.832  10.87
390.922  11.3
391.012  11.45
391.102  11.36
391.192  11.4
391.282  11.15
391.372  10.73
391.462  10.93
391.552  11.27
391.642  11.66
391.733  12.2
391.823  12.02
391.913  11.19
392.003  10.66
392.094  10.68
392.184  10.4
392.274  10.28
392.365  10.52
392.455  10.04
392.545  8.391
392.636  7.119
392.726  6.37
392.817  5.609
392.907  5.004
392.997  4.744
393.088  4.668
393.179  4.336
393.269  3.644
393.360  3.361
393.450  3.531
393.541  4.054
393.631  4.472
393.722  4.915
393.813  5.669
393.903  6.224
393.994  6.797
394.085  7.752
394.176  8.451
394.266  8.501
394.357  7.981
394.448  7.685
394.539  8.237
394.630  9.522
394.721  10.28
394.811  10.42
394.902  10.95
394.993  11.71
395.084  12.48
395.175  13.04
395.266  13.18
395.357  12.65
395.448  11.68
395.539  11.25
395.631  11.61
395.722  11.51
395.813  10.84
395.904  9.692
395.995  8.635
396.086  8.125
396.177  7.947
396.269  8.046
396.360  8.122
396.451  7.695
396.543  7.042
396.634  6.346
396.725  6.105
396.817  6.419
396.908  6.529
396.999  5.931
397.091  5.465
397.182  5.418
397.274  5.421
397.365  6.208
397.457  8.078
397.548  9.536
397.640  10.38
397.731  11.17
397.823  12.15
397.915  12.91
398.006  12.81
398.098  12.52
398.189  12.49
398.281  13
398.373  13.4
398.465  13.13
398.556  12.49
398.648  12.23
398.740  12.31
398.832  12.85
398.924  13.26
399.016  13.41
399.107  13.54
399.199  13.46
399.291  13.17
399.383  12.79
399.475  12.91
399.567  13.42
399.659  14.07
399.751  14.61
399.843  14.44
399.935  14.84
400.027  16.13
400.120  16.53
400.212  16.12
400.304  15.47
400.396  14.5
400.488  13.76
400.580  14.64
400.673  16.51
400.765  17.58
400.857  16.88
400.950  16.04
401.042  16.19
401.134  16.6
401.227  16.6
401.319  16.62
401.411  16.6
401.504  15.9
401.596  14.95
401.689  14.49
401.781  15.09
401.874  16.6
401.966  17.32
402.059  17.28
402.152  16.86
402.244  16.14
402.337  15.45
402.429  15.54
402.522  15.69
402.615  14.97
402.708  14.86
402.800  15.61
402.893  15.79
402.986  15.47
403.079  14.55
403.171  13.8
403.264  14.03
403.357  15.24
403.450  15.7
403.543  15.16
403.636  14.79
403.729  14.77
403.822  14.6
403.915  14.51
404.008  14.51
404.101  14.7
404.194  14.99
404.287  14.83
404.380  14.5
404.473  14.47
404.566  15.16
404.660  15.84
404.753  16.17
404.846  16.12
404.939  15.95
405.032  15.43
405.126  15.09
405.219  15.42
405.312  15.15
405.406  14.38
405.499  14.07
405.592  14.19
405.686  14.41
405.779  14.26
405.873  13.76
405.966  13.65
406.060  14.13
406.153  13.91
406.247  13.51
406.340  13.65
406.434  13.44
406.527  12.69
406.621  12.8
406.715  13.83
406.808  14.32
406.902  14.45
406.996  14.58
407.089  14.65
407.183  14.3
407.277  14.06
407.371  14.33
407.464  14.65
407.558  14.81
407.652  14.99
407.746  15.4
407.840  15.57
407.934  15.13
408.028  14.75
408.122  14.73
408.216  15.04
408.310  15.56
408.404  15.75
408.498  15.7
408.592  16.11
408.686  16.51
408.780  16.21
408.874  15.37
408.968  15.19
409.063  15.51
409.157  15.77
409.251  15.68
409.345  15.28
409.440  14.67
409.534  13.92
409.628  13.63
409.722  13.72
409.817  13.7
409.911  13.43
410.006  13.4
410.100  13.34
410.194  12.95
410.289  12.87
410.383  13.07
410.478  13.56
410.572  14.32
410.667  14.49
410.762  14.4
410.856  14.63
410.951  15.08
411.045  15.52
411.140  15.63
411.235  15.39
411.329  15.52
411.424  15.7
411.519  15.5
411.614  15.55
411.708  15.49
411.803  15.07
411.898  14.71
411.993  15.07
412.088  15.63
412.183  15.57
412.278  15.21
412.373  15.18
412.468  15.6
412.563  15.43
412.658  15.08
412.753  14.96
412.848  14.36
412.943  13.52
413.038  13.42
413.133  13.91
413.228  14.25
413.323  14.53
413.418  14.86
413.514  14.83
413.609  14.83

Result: 1.9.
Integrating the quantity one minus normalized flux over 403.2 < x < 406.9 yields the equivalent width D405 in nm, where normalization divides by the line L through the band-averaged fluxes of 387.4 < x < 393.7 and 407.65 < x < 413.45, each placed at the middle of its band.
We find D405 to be -0.40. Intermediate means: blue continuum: 8.77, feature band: 14.6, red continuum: 14.8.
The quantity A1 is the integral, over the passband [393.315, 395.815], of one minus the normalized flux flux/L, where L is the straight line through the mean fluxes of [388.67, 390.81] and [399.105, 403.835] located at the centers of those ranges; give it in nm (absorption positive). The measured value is 0.67 nm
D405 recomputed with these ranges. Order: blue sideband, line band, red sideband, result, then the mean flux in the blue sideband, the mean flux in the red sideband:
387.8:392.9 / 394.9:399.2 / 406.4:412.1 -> 0.429 nm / 9.59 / 14.7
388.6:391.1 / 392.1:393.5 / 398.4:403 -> 0.569 nm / 9.85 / 15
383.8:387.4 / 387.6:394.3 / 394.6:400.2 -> 0.542 nm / 8.18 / 11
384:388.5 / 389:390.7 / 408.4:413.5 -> -0.151 nm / 8.09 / 14.8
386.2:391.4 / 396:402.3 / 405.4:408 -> -0.224 nm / 9.1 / 14.2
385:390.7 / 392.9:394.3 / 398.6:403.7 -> 0.745 nm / 8.64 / 15.1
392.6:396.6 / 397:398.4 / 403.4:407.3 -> 0.017 nm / 8.08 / 14.5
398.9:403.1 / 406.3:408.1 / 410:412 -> 0.065 nm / 15.3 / 14.6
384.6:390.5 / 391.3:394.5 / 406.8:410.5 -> 0.708 nm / 8.52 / 14.7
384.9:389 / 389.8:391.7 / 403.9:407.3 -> -0.264 nm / 8.09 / 14.5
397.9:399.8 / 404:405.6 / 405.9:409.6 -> -0.102 nm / 13.1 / 14.7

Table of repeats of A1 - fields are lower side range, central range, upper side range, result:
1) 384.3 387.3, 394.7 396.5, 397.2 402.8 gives 0.26 nm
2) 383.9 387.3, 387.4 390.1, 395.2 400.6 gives 0.15 nm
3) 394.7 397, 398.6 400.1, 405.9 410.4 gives -0.36 nm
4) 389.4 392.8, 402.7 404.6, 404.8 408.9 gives -0.14 nm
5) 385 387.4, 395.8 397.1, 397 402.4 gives 0.51 nm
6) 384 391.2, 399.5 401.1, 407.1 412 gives -0.41 nm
